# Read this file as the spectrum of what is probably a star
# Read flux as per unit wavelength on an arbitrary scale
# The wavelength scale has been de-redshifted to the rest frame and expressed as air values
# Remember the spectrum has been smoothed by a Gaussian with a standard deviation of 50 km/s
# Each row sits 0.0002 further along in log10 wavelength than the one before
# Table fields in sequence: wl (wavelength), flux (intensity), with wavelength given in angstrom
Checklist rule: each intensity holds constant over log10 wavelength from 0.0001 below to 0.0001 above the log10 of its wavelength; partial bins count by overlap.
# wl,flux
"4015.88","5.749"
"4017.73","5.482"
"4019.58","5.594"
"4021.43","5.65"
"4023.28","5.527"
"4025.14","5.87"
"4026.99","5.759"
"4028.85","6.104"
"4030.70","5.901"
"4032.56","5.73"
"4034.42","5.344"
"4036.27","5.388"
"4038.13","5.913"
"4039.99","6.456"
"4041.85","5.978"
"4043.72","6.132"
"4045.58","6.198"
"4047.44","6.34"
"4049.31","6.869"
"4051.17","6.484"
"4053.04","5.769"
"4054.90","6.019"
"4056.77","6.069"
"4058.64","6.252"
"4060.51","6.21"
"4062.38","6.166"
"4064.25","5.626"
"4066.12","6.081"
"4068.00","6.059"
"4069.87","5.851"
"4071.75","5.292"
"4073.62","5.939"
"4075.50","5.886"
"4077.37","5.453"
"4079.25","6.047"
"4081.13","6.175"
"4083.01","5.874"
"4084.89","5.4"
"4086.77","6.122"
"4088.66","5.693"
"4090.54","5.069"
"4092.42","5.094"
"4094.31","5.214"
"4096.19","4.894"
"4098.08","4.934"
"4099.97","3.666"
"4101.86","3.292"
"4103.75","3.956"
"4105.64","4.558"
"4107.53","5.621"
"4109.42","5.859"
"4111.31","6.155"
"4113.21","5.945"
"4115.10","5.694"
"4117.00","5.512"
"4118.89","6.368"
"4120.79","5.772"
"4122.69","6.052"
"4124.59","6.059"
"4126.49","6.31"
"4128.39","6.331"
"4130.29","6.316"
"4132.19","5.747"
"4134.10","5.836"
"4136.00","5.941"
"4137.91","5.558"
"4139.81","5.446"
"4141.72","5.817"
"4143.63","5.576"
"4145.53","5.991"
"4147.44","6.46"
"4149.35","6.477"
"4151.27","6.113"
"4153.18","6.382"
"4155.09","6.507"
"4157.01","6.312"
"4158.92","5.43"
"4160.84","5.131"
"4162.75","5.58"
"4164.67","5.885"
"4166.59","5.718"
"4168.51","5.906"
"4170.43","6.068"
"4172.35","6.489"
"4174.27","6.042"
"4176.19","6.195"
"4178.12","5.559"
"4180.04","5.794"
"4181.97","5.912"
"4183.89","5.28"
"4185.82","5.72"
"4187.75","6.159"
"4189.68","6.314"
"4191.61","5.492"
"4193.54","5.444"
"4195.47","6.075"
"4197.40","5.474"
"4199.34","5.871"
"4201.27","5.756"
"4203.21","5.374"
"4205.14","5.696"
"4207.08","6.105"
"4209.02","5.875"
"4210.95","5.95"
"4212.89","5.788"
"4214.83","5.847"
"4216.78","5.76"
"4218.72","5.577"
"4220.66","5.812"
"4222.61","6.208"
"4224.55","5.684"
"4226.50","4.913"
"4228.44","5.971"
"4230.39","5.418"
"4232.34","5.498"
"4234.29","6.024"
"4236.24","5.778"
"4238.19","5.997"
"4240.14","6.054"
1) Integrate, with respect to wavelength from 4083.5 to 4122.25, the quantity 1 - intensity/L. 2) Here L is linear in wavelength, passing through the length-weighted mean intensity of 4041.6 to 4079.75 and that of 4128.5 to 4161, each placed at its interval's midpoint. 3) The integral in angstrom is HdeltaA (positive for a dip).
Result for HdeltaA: 4.8 angstrom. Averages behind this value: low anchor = 6.03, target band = 5.26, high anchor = 5.97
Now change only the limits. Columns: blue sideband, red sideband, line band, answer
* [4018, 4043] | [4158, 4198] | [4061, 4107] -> 3.42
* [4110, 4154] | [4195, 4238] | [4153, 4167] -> 0.16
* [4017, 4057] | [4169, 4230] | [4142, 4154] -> -0.60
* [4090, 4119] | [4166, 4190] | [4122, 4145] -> -2.14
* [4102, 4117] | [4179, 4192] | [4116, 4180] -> -4.67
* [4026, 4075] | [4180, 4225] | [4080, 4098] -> 1.40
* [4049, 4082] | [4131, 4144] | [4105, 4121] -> 0.20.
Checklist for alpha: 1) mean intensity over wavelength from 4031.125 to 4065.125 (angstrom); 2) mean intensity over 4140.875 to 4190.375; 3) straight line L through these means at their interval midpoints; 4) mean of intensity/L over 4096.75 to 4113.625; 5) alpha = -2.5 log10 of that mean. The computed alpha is 0.231 mag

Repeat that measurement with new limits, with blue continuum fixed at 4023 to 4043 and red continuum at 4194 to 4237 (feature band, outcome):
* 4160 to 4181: -0.02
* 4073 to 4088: -0.01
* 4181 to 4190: -0.02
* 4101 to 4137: 0.03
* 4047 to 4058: -0.08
